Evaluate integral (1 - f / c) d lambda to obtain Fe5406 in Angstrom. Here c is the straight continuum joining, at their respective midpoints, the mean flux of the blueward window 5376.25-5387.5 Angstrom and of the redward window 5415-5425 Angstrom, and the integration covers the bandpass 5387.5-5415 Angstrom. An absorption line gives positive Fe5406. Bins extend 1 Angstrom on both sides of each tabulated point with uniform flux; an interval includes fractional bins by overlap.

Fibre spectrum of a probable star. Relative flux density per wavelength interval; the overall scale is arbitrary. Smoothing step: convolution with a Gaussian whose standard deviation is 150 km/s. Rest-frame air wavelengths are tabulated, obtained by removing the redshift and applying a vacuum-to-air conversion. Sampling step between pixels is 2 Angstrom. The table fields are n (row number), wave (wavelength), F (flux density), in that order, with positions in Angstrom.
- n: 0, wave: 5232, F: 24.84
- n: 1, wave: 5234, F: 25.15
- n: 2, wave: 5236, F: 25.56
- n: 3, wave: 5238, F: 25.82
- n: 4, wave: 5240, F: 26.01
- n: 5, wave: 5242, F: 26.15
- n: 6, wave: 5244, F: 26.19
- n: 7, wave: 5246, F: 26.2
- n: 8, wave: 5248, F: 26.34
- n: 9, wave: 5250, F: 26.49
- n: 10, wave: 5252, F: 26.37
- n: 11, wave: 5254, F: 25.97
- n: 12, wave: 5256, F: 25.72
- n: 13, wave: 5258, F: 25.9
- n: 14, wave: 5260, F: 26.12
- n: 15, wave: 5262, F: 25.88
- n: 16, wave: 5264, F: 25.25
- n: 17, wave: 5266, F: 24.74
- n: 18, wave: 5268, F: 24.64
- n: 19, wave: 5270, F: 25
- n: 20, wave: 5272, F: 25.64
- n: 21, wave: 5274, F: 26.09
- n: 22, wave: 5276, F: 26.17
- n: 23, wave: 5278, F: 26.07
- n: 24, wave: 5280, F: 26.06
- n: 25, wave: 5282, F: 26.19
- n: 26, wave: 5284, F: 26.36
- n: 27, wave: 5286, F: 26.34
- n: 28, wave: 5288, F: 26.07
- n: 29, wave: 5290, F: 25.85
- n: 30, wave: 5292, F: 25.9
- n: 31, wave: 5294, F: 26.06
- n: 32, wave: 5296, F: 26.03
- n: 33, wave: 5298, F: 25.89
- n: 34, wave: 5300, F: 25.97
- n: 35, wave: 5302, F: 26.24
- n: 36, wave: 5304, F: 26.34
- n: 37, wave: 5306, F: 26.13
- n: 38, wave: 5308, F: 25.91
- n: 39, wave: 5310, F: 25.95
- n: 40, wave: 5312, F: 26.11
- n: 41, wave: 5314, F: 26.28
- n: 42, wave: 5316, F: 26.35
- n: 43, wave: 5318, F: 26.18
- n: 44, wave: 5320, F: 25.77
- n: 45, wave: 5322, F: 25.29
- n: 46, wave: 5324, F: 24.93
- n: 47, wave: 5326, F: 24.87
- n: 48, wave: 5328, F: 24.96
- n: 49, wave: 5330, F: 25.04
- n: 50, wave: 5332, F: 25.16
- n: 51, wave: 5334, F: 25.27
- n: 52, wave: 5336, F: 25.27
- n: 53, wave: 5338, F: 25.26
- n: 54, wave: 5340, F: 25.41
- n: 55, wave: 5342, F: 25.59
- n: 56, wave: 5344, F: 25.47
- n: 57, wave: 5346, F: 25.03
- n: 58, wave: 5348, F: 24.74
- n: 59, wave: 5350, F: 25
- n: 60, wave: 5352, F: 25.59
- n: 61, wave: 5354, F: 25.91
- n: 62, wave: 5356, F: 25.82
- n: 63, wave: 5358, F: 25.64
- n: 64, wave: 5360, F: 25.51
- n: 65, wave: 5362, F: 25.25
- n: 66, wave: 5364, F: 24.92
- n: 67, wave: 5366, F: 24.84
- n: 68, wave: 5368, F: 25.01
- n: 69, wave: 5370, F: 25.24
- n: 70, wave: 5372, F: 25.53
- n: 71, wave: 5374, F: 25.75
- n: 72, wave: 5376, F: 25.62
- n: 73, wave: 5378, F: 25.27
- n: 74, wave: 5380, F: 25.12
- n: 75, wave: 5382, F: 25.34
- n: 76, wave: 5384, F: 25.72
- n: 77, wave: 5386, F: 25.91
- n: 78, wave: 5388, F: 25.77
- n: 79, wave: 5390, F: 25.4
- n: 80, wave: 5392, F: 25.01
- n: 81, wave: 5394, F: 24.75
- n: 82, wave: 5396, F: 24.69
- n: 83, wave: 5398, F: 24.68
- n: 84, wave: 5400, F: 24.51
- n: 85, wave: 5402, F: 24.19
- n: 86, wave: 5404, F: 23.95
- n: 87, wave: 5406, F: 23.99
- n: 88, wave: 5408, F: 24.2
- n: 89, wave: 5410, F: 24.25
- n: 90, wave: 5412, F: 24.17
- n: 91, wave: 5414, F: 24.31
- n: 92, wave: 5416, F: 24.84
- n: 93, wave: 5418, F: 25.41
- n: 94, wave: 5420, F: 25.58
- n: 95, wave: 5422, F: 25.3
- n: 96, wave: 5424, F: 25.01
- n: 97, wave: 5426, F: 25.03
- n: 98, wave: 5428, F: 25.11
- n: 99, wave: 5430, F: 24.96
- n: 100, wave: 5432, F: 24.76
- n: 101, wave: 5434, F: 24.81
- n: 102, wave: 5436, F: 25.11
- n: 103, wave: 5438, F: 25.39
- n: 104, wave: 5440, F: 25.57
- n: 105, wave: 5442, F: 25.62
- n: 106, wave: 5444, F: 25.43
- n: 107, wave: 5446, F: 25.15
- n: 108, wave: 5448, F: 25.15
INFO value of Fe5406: 0.9 Angstrom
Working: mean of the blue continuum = 25.5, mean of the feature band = 24.5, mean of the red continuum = 25.2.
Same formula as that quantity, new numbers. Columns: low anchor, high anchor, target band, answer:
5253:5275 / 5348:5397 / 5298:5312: -0.3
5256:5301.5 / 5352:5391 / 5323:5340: 0.3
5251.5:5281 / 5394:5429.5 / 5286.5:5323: -0.9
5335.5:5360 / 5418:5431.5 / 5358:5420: 0.7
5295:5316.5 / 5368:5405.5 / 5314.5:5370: 0.7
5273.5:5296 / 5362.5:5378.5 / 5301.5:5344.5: 0.2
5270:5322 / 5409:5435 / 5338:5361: 0.1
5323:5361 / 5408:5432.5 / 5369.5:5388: -0.3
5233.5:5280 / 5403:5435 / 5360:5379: -0.2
